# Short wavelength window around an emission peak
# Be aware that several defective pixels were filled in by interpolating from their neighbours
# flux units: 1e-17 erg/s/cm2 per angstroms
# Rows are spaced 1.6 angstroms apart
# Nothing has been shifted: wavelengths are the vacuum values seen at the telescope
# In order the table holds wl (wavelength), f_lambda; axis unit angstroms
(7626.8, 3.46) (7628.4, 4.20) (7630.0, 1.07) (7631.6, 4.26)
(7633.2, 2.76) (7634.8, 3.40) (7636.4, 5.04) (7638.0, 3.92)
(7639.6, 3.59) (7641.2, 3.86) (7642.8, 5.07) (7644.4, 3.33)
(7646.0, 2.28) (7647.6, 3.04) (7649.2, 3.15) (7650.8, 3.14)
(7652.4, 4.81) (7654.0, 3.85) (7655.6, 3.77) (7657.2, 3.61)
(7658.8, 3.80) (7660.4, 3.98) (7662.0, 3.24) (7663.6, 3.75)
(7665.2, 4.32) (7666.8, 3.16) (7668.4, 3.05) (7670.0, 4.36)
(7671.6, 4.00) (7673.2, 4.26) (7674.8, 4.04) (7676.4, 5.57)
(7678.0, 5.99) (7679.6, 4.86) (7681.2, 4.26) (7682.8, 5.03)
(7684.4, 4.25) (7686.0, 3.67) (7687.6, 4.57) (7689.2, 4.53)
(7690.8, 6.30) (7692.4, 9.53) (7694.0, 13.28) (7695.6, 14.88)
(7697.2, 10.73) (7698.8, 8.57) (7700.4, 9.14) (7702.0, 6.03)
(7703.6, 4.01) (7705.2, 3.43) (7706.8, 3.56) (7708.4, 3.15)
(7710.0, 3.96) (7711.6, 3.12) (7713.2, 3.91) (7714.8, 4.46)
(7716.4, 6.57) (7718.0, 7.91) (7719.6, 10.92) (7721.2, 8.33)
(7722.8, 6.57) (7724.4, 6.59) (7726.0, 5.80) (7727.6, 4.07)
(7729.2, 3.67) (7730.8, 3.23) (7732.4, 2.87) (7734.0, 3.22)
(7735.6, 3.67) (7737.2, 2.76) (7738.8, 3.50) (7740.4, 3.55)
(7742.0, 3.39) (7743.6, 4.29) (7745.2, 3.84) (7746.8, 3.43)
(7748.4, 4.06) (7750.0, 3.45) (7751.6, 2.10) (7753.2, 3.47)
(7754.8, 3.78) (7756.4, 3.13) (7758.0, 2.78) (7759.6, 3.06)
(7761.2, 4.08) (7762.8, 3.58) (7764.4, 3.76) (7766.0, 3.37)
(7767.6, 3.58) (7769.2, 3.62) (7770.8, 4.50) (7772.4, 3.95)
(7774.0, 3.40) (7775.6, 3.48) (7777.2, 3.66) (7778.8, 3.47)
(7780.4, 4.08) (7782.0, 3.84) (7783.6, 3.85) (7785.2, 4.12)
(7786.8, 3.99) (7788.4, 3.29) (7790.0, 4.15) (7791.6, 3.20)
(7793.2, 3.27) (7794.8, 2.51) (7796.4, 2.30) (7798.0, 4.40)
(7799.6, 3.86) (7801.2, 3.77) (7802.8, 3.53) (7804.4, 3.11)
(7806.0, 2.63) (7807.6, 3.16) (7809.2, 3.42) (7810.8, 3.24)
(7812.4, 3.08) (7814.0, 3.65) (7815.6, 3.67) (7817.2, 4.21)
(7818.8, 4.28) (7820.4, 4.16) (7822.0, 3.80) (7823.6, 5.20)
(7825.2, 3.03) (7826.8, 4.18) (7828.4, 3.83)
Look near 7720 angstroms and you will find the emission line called [N II]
